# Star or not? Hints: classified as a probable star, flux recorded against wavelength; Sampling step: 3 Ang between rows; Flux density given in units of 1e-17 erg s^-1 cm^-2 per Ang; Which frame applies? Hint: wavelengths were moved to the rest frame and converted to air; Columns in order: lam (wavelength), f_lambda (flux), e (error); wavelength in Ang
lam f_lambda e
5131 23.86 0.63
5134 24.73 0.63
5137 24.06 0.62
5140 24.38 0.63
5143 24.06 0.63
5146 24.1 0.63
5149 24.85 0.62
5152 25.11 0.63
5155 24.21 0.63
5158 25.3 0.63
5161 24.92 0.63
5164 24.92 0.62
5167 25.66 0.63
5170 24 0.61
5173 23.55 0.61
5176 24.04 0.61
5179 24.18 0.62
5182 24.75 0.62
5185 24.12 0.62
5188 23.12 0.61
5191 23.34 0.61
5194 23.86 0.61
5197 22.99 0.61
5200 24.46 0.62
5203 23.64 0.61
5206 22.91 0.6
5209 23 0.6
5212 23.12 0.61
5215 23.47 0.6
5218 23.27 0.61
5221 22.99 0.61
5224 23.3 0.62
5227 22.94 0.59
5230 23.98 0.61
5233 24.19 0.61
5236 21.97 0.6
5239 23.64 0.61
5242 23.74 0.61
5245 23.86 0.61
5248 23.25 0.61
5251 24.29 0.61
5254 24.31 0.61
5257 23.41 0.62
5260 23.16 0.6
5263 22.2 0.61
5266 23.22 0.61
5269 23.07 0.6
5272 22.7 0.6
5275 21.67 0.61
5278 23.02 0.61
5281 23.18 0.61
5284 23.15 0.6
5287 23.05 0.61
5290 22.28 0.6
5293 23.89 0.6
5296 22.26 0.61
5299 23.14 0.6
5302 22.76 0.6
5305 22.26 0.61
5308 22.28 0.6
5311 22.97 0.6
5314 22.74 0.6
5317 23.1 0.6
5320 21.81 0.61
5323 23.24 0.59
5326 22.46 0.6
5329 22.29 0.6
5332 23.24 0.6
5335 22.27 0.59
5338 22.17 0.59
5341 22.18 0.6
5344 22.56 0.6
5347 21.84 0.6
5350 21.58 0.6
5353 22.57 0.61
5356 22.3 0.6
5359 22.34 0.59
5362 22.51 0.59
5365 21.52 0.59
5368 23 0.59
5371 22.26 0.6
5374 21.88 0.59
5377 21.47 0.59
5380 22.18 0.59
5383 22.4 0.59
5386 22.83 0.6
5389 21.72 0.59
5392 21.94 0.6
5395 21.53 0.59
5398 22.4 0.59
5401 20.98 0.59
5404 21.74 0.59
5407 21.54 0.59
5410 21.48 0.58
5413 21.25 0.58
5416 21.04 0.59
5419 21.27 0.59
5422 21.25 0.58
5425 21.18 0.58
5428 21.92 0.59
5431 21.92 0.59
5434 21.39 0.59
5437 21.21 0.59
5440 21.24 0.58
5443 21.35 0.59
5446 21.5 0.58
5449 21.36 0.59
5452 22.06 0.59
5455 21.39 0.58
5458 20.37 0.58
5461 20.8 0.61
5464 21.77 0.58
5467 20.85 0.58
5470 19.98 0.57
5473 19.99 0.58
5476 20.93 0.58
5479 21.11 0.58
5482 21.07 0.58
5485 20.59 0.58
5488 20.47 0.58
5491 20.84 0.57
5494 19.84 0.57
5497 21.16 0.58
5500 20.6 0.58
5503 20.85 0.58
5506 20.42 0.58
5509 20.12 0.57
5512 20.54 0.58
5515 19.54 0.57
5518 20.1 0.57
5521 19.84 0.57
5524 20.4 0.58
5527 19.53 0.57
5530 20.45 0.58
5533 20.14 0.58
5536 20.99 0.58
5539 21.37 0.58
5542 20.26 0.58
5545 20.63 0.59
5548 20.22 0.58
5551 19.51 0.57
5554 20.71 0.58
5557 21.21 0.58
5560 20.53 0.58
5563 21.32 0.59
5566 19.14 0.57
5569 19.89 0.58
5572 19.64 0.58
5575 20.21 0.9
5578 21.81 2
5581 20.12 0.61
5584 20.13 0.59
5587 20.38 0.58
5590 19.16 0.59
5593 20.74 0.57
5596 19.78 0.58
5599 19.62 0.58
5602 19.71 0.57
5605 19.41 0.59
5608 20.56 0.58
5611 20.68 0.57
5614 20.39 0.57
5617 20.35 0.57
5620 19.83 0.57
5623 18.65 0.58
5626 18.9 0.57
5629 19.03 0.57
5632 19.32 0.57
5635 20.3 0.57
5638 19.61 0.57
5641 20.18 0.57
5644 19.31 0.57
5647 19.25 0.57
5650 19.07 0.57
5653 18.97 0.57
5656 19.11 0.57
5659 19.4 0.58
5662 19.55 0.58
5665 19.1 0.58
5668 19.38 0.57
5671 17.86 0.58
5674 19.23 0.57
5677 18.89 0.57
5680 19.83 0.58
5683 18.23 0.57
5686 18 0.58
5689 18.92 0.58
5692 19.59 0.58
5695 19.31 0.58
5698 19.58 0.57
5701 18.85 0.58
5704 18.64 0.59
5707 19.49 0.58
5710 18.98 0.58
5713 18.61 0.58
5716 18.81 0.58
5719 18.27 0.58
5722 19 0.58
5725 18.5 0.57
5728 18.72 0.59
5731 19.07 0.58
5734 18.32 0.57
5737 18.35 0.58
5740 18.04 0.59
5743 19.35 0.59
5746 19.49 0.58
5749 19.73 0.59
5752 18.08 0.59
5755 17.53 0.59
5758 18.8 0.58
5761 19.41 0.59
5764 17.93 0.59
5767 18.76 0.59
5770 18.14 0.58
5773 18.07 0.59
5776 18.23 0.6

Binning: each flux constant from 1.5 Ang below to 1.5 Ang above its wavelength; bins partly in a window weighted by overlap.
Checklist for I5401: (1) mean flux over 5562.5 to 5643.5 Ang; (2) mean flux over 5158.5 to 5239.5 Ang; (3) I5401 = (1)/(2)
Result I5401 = 0.8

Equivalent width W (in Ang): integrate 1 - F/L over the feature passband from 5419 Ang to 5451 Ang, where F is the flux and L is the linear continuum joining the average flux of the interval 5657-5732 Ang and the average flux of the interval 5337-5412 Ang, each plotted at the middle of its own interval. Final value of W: 0.0 Ang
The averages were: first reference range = 22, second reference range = 19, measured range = 21.4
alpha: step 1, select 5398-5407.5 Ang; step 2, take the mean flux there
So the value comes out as 21.6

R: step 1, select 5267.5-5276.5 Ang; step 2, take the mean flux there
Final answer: 22.5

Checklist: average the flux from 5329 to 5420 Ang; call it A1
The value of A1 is 22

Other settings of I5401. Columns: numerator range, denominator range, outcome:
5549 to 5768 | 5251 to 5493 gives 0.88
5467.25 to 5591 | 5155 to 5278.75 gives 0.86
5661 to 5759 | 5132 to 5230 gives 0.79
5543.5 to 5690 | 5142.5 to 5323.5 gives 0.84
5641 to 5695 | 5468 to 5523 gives 0.93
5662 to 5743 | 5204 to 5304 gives 0.81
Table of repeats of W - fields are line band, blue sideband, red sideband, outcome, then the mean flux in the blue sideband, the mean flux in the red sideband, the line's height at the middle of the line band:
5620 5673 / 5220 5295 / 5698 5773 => 0.80 Ang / 23.2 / 18.7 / 19.5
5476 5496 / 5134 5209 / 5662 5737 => 0.32 Ang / 24.2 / 18.9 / 21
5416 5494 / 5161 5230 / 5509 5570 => 0.26 Ang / 23.7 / 20.3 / 21.2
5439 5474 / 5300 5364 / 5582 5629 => 0.34 Ang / 22.4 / 19.9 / 21.3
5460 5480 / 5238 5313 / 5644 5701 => 0.32 Ang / 23.1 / 19.1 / 21.1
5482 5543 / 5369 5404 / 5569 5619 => 1.31 Ang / 22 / 20.2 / 20.9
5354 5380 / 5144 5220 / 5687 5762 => 0.11 Ang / 24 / 18.8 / 22.3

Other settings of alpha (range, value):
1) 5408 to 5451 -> 21.4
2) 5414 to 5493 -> 21.1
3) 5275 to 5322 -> 22.8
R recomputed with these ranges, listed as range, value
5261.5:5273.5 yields 22.8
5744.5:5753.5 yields 19.1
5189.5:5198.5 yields 23.4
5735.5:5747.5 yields 18.8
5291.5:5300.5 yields 23.1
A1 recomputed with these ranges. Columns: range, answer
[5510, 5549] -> 20.3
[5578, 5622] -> 20.1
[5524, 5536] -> 20.2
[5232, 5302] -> 23.1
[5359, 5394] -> 22.2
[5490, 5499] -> 20.6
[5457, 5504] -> 20.7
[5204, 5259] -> 23.4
